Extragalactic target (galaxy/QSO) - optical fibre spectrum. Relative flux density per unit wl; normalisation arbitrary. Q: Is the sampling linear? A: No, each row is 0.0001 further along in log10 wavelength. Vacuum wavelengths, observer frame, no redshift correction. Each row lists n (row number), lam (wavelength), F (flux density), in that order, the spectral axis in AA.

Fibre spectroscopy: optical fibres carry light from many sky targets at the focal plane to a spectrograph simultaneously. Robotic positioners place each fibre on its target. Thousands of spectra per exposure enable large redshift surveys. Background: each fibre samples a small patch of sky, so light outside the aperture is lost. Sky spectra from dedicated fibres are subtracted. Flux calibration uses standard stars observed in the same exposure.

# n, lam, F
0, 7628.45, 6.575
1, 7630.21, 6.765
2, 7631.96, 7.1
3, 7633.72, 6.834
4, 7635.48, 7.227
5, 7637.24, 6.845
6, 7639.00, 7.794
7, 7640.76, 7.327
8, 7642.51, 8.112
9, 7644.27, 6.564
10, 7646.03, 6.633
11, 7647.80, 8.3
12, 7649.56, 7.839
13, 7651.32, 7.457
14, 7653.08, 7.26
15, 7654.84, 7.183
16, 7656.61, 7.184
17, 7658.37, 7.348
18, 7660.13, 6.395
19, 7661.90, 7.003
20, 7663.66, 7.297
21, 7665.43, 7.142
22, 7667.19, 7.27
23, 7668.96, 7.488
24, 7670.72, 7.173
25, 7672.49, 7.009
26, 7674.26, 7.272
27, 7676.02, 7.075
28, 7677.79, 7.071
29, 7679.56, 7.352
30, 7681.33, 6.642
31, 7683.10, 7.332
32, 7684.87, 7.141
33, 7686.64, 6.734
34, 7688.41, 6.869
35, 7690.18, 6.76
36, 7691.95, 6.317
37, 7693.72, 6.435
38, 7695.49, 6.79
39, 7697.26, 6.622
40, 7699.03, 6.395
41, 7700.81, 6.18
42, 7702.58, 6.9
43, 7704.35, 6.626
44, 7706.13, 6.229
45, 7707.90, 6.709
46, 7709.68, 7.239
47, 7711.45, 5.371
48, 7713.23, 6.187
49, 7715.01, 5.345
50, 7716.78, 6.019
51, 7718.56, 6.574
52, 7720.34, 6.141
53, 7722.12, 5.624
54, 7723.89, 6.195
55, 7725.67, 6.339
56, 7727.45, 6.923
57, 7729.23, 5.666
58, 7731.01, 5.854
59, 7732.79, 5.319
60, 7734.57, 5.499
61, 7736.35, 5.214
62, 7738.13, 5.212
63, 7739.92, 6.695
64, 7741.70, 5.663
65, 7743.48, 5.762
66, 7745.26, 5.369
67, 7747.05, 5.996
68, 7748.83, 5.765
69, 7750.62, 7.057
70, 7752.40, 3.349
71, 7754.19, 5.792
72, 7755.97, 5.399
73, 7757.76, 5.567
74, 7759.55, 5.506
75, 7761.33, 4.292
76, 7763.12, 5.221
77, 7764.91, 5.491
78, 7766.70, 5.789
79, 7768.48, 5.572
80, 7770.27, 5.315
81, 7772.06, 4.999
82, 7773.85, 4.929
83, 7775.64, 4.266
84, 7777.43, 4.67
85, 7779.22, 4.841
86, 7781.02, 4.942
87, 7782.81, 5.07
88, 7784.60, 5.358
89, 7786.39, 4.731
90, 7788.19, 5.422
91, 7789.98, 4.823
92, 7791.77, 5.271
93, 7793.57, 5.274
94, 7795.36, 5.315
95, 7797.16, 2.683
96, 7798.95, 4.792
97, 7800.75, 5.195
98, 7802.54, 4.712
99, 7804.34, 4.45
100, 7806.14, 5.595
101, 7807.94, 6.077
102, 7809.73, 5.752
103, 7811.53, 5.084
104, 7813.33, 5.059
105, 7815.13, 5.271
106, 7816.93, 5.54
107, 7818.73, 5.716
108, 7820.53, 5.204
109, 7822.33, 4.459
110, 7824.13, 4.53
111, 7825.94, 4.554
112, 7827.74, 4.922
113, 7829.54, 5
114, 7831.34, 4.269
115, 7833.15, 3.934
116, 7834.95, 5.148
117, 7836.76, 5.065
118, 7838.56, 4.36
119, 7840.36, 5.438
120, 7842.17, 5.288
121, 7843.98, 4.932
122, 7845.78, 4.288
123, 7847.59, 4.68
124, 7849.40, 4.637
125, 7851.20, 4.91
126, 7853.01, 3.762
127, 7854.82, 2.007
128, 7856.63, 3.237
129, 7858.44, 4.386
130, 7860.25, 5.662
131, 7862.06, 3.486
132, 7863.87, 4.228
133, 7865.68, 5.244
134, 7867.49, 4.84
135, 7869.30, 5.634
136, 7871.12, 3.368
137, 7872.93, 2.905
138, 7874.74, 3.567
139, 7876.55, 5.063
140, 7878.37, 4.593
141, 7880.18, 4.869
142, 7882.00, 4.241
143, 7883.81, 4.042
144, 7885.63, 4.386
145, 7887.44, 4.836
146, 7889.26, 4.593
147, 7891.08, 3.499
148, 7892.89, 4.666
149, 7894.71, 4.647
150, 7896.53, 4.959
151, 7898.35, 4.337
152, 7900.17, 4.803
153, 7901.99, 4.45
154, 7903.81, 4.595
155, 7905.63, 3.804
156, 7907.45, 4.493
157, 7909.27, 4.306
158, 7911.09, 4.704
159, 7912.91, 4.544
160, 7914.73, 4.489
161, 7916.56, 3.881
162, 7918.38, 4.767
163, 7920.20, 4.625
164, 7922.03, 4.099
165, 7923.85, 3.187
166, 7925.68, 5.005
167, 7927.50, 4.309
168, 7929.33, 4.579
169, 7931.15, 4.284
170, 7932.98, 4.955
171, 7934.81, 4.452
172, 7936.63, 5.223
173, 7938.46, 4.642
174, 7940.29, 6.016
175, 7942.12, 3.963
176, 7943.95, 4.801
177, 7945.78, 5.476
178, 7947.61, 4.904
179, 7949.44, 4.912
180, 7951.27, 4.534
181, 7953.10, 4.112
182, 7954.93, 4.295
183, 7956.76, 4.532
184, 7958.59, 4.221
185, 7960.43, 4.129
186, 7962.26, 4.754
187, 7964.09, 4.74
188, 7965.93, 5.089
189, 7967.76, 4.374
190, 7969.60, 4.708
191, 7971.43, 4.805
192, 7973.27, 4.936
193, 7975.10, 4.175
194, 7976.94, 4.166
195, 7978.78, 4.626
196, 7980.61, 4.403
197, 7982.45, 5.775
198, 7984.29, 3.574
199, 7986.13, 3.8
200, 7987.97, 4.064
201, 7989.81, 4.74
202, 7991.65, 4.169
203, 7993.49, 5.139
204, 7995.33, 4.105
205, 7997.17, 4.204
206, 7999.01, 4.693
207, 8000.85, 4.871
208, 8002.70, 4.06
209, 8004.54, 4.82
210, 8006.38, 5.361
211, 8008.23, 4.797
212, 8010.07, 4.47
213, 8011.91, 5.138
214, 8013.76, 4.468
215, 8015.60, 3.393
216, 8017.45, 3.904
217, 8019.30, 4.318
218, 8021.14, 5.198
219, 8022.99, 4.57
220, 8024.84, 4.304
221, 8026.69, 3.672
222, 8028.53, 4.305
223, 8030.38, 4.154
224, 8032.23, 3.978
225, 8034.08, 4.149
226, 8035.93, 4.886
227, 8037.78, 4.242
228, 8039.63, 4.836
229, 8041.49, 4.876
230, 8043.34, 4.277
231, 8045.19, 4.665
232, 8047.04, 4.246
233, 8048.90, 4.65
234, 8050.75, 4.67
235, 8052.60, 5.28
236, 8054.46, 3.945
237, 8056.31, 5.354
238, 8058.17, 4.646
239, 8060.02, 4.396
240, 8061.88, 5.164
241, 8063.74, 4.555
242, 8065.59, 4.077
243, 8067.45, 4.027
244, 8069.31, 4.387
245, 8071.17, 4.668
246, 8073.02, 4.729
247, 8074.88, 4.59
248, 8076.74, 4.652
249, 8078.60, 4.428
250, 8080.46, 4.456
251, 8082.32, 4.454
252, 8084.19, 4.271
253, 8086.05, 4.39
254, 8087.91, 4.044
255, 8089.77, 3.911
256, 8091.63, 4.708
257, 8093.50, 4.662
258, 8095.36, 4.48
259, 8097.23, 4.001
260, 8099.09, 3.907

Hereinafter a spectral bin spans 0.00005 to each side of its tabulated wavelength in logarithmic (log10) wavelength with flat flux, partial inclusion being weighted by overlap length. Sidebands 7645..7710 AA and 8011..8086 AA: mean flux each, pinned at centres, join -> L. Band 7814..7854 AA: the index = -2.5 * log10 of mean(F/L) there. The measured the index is 0.23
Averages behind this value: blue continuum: 6.99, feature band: 4.81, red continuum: 4.47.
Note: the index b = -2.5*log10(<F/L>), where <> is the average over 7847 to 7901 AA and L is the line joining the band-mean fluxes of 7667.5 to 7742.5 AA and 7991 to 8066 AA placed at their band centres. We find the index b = 0.245 mag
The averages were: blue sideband 6.44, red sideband 4.52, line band 4.33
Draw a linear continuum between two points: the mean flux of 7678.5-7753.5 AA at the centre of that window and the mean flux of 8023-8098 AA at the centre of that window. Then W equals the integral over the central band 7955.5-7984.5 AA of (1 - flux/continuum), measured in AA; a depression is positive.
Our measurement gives 1.9 AA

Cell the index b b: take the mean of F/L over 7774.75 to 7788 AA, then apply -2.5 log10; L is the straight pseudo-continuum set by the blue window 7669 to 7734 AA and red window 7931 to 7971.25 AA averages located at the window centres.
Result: 0.21 mag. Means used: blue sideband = 6.52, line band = 4.87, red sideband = 4.7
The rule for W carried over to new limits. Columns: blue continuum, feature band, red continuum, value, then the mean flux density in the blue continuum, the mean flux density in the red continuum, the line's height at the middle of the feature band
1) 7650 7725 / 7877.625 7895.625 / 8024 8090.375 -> 3.5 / 6.75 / 4.46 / 5.52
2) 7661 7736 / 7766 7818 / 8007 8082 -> 8.1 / 6.56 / 4.49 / 6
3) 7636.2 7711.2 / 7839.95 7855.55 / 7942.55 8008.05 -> 3.3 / 7.02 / 4.57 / 5.61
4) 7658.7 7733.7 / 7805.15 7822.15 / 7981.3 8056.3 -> 1.2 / 6.6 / 4.48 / 5.83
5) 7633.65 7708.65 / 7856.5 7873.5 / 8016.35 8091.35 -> 4.0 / 7.03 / 4.46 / 5.73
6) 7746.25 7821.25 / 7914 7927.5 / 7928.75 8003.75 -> 1.3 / 5.17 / 4.59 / 4.73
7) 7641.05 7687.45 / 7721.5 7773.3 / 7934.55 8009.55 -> 7.3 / 7.21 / 4.61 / 6.51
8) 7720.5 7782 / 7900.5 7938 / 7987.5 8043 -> 3.0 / 5.48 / 4.46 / 4.83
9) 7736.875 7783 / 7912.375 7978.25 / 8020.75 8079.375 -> 3.2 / 5.33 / 4.51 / 4.81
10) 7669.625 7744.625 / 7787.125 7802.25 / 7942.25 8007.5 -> 2.5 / 6.39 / 4.57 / 5.79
